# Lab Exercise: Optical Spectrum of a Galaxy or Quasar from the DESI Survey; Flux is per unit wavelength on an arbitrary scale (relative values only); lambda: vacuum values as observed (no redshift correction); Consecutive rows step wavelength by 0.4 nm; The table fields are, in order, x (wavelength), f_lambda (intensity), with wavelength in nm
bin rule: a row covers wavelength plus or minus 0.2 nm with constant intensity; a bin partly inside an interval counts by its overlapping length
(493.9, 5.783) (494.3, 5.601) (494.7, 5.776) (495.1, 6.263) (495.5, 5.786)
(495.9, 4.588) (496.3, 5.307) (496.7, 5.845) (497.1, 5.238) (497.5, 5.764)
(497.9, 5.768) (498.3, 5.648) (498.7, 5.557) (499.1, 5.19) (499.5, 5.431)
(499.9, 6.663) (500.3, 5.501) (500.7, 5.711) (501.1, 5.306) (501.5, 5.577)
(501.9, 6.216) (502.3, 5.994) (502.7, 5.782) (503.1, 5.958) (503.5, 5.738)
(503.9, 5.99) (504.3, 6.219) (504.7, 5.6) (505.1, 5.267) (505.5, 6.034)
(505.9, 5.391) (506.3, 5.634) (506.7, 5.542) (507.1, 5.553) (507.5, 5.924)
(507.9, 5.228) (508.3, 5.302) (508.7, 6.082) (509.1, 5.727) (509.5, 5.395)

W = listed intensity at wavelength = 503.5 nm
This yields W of 5.738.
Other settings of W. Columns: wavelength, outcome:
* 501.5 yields 5.577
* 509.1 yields 5.727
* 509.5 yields 5.395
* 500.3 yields 5.501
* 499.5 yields 5.431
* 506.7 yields 5.542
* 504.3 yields 6.219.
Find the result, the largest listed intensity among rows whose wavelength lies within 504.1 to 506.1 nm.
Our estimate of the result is 6.219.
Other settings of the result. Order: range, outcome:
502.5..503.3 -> 5.958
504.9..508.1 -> 6.034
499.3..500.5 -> 6.663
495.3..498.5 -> 5.845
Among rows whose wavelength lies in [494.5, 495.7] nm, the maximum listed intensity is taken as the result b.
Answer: 6.263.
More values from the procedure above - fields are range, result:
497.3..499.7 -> 5.768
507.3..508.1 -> 5.924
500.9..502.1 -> 6.216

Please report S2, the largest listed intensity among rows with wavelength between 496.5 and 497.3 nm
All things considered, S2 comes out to 5.845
